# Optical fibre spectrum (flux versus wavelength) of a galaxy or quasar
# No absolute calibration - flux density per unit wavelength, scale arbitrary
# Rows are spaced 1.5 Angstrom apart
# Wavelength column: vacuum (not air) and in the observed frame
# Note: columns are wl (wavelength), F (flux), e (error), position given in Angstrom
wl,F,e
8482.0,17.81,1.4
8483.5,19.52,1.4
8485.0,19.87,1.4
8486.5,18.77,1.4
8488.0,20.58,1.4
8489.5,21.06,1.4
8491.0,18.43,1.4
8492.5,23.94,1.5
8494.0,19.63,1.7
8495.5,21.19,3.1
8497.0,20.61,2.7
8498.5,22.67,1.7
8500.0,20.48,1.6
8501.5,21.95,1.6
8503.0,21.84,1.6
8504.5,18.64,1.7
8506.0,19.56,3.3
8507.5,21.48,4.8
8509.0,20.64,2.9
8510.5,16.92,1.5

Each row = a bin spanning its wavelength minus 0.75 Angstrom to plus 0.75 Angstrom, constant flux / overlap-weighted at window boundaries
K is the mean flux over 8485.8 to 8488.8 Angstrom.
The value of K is 19.7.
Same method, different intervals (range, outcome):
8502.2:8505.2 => 20.3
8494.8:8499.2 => 21.5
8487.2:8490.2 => 20.8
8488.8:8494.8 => 20.8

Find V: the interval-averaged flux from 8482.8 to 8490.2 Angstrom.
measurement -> 20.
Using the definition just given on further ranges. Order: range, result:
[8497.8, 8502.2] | 21.7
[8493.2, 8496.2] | 20.5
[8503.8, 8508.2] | 19.9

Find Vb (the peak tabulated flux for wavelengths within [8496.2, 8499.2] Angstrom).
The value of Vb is 22.67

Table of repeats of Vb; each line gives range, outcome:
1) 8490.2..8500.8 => 23.94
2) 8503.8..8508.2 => 21.48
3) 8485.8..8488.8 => 20.58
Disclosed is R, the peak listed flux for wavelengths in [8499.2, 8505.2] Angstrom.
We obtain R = 21.95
